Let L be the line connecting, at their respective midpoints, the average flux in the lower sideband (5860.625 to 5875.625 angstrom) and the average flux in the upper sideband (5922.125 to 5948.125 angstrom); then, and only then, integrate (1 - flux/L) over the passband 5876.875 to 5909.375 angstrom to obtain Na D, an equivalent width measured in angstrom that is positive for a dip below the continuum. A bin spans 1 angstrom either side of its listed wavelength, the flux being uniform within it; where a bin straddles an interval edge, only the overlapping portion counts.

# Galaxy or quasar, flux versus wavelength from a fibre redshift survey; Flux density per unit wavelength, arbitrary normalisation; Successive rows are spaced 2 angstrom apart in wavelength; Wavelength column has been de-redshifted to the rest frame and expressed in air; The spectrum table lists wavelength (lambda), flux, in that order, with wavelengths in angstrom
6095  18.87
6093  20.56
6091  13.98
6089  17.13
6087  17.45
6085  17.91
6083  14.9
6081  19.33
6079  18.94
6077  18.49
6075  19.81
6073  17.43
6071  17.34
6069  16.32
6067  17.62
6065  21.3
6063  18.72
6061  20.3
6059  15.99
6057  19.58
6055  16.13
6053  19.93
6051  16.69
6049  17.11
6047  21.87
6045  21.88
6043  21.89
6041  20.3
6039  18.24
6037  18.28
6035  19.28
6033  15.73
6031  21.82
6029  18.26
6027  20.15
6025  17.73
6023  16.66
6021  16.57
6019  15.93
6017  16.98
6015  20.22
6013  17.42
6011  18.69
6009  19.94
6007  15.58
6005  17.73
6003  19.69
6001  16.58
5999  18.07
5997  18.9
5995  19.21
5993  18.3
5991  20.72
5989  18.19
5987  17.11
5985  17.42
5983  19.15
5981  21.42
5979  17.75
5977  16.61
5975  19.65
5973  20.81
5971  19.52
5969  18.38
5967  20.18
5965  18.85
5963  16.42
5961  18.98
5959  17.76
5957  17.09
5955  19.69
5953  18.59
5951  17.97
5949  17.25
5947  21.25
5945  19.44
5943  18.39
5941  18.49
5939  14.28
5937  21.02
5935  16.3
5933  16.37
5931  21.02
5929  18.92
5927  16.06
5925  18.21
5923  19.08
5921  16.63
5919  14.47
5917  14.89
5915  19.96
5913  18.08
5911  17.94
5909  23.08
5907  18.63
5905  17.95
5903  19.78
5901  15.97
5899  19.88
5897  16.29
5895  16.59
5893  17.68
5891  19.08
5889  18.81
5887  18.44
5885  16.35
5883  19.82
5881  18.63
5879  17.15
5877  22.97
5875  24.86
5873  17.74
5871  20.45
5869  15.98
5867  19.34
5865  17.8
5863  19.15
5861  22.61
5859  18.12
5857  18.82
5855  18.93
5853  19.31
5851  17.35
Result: 1.1 angstrom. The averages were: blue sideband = 19.5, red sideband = 18.4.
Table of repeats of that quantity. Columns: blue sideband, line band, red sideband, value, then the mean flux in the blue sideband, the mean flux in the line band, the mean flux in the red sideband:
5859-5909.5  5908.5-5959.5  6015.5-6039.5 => 1.4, 18.9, 18.1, 18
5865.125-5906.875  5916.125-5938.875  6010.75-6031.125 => 1.3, 18.7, 17.4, 18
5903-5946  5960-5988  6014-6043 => -0.7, 18.1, 18.7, 18.4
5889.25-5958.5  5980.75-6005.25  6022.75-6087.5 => -0.3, 18.1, 18.6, 18.6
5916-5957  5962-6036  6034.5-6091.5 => -1.0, 17.9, 18.4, 18.5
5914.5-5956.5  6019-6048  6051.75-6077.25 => -1.3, 18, 19.1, 18.4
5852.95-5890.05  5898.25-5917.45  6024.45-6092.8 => 0.4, 19.2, 18.7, 18.5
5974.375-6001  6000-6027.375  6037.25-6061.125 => 1.4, 18.6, 17.8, 19.1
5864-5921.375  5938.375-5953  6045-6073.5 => 0.1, 18.5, 18.3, 18.5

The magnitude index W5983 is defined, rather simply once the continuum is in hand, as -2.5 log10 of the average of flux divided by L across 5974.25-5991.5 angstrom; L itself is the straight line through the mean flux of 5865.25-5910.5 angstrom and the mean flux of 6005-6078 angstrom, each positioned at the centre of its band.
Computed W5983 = 0.00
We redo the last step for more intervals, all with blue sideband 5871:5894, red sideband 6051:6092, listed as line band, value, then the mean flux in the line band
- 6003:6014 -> 0.02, 18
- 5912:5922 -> 0.14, 16.8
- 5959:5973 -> -0.01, 18.8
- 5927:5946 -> 0.04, 18.1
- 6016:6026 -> 0.09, 16.8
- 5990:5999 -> -0.04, 19.1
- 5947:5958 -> 0.02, 18.4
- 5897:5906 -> 0.06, 18.2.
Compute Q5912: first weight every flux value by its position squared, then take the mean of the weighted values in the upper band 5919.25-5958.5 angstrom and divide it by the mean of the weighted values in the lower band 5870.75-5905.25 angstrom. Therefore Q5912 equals 0.98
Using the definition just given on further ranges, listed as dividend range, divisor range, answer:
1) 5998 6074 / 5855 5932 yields 1.04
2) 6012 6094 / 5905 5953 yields 1.05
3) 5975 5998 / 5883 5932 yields 1.06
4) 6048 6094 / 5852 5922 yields 1.02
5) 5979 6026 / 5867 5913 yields 1.00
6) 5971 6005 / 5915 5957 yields 1.06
